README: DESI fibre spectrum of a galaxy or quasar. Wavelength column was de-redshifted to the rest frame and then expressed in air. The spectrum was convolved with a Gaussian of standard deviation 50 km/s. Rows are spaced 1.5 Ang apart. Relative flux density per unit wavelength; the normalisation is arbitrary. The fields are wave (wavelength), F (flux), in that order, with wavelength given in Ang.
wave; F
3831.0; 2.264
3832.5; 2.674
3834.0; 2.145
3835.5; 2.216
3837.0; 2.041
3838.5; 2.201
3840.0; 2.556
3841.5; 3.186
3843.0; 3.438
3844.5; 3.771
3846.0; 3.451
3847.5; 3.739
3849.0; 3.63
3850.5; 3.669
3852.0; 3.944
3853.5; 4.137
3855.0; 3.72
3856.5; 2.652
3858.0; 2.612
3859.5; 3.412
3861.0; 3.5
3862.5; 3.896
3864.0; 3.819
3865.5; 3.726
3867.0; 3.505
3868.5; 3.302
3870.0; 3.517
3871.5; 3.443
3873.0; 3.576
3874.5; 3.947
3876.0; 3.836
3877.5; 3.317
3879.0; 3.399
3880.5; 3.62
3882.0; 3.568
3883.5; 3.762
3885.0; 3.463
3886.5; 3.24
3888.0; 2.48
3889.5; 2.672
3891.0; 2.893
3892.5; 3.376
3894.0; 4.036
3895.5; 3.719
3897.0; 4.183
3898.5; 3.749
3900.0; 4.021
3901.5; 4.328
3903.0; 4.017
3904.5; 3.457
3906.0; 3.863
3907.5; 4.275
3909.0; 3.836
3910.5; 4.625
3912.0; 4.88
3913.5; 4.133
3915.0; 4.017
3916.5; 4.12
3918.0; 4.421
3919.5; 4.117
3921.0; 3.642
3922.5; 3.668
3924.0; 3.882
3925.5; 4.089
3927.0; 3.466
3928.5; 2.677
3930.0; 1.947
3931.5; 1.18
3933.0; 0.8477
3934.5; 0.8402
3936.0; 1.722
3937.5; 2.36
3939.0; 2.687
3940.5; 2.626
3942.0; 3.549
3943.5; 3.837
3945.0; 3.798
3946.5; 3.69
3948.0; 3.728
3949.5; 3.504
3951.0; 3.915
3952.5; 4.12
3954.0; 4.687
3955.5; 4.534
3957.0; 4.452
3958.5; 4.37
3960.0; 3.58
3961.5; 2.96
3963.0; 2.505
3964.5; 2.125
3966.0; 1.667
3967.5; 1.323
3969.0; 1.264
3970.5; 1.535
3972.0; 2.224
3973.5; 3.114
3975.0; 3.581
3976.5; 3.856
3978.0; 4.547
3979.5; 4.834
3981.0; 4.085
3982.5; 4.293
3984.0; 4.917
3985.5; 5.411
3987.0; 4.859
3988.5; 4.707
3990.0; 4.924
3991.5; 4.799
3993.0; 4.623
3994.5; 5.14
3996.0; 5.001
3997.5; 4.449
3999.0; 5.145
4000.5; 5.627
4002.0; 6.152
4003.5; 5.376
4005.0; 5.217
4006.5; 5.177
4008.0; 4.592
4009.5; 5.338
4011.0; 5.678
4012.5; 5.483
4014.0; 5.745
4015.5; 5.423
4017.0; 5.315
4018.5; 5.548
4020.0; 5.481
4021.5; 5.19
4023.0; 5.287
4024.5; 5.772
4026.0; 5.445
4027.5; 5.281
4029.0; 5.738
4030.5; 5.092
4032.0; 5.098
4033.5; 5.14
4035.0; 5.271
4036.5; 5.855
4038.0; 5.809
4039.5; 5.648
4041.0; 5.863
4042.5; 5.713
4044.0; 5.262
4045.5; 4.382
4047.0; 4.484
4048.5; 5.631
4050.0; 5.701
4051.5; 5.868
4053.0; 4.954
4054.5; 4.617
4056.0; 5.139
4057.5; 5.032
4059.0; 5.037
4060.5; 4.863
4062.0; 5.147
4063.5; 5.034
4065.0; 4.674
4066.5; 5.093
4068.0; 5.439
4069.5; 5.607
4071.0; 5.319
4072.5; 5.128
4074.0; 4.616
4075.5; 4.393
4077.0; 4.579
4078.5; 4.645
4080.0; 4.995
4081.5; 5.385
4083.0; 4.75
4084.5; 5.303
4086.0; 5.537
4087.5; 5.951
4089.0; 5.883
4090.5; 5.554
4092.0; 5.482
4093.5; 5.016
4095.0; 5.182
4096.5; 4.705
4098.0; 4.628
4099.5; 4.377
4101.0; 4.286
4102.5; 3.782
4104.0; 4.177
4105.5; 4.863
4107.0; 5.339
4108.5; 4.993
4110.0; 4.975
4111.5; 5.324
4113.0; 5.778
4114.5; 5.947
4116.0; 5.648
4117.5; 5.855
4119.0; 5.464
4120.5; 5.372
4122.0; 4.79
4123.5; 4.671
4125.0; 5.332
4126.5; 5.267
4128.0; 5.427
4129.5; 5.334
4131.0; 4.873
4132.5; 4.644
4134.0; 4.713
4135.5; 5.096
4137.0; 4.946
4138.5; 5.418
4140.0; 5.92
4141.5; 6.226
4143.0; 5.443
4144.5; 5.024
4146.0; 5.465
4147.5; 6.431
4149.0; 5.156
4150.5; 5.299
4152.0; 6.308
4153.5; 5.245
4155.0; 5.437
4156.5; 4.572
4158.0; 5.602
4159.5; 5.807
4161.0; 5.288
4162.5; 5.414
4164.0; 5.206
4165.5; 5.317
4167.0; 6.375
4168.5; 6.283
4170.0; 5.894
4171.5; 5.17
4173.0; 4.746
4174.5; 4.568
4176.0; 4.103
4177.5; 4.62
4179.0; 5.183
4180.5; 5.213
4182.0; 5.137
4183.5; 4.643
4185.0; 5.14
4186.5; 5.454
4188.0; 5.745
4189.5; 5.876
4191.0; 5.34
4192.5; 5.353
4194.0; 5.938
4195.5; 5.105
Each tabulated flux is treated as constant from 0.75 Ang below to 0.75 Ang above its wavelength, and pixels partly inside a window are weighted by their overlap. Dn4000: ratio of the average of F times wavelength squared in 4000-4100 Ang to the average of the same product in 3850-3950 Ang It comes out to 1.6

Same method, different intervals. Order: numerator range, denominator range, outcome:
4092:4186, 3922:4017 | 1.47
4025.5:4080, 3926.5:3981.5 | 1.80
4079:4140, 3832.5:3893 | 1.76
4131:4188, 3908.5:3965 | 1.74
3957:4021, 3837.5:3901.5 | 1.33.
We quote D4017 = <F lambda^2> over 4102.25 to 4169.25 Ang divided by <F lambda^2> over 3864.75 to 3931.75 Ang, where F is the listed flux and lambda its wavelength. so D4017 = 1.7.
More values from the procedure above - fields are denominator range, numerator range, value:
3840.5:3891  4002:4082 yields 1.65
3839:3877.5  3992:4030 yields 1.64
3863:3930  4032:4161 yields 1.56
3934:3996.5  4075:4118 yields 1.51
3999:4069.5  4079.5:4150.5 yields 1.02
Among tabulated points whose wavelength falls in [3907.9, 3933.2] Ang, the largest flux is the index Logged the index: 4.88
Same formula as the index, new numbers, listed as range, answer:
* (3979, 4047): 6.152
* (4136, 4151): 6.431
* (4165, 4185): 6.375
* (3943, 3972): 4.687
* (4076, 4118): 5.951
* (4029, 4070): 5.868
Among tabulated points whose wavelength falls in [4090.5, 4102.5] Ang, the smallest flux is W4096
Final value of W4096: 3.782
